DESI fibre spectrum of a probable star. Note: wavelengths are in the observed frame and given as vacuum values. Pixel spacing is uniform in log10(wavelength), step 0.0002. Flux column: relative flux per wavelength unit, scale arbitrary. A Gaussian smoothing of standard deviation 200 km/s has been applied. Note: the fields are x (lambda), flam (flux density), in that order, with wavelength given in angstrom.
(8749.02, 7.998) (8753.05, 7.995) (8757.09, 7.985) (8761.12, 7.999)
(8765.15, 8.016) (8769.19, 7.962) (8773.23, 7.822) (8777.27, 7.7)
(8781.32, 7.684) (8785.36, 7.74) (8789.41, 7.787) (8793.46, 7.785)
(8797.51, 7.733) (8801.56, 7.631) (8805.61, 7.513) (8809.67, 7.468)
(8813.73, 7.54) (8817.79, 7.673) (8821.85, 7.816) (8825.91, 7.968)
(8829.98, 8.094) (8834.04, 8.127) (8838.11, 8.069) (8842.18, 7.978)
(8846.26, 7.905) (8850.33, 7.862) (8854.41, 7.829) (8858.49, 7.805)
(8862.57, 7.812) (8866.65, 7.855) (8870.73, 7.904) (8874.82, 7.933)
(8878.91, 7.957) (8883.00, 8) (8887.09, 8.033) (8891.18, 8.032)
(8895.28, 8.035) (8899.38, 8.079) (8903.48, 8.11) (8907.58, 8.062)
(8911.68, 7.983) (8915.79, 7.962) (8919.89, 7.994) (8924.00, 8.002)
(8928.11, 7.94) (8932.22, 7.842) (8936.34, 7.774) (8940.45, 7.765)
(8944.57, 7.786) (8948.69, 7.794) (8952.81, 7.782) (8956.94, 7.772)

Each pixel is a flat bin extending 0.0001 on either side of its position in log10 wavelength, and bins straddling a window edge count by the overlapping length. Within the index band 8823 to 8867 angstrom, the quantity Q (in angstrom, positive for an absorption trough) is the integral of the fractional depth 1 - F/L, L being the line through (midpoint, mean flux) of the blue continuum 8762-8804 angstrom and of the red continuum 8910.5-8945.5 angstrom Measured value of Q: -0.57 angstrom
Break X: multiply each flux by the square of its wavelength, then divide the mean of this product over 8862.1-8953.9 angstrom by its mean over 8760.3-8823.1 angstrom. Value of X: 1.05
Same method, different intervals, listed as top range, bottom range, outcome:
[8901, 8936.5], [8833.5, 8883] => 1.02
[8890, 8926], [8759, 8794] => 1.06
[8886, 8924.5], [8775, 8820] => 1.07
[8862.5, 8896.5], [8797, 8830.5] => 1.05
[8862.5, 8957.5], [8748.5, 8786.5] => 1.04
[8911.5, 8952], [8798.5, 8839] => 1.04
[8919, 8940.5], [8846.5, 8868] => 1.02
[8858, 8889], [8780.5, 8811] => 1.05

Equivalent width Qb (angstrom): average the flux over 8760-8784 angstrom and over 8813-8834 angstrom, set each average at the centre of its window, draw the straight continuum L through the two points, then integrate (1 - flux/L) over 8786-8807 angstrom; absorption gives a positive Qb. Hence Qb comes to 0.4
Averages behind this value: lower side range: 7.86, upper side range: 7.87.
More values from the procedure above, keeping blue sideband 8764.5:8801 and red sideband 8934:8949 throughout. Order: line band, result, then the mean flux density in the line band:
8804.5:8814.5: 0.4 angstrom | 7.5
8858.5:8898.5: -0.9 angstrom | 7.95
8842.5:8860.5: -0.2 angstrom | 7.86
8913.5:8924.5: -0.3 angstrom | 7.98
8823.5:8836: -0.4 angstrom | 8.06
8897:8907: -0.4 angstrom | 8.09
